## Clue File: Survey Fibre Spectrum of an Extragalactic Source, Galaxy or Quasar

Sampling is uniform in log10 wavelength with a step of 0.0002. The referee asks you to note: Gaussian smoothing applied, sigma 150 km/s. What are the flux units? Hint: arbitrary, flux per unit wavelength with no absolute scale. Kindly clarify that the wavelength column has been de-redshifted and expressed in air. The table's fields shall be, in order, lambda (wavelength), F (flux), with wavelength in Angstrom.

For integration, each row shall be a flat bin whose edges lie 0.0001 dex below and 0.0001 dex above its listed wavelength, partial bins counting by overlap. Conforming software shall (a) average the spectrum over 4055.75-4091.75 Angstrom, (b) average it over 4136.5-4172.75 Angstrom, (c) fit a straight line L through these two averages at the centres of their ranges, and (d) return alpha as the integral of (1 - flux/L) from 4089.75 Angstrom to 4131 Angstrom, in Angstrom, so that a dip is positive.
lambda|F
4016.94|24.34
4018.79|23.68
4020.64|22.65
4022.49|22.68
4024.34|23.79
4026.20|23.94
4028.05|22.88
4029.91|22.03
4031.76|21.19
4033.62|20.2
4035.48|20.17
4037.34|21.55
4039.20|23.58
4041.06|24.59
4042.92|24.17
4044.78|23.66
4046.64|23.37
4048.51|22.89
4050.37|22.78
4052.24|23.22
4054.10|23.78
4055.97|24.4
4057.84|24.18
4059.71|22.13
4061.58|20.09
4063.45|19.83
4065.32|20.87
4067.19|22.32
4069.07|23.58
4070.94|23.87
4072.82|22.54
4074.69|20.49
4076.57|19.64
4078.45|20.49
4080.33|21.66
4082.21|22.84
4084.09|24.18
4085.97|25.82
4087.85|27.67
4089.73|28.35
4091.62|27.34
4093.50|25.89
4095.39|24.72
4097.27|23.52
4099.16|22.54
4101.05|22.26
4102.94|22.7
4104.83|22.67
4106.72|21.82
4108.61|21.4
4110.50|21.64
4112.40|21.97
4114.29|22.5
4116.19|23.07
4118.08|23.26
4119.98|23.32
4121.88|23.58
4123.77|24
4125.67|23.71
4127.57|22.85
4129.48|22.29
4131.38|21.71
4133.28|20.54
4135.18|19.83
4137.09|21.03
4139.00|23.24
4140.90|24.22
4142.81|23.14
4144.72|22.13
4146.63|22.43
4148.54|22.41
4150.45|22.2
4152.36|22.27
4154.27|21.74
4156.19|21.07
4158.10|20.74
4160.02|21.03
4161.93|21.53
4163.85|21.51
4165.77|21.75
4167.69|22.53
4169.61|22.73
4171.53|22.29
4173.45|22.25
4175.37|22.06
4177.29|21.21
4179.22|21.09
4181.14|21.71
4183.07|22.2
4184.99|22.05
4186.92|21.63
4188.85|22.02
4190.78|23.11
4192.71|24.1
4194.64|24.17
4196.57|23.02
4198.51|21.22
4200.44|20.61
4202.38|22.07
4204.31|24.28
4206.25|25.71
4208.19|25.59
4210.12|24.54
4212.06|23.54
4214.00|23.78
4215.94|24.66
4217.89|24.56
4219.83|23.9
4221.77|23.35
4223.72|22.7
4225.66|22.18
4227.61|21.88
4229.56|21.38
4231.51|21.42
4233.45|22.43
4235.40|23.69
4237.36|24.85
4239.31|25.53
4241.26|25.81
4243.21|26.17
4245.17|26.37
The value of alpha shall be -1.3 Angstrom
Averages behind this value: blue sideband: 23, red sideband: 22.1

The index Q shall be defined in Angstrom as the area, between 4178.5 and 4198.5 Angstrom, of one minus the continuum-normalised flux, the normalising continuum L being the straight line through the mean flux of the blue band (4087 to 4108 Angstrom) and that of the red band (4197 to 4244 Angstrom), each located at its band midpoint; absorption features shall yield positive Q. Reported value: 1.11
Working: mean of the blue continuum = 24.4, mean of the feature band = 22.5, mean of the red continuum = 23.6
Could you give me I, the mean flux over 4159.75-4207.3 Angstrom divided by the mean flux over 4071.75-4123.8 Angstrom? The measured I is 0.96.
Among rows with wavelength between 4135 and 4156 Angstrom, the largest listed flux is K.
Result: 24.22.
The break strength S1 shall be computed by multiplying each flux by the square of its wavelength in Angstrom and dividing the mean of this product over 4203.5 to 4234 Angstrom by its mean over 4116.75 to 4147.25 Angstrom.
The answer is 1.08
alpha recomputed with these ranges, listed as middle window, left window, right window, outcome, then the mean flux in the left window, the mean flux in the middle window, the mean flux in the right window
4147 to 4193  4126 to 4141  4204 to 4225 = 2.0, 21.9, 21.9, 24.2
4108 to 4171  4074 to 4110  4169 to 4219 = 2.7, 23.5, 22.2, 22.9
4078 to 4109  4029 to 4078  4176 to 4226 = -2.0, 22.3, 24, 23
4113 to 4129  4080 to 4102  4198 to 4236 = 0.8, 24.8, 23.2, 23.2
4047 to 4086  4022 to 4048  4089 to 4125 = 1.1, 22.7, 22.4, 23.5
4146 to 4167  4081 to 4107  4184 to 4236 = 1.8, 24.5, 21.7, 23.1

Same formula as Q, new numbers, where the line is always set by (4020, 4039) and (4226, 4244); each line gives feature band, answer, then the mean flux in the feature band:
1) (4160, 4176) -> 0.8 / 22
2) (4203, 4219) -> -0.7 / 24.5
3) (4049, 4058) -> -0.5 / 23.6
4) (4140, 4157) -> 0.4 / 22.4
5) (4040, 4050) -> -0.6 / 23.7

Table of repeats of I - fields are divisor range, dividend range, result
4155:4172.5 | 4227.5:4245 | 1.10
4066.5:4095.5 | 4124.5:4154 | 0.93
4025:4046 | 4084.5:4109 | 1.08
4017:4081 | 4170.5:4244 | 1.03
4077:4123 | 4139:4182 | 0.94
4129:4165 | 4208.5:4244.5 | 1.09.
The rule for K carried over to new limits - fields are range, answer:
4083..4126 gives 28.35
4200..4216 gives 25.71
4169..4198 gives 24.17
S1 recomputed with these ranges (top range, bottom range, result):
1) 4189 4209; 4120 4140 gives 1.08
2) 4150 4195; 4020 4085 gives 1.04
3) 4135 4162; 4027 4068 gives 1.03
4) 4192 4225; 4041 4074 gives 1.11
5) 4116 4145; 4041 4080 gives 1.04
